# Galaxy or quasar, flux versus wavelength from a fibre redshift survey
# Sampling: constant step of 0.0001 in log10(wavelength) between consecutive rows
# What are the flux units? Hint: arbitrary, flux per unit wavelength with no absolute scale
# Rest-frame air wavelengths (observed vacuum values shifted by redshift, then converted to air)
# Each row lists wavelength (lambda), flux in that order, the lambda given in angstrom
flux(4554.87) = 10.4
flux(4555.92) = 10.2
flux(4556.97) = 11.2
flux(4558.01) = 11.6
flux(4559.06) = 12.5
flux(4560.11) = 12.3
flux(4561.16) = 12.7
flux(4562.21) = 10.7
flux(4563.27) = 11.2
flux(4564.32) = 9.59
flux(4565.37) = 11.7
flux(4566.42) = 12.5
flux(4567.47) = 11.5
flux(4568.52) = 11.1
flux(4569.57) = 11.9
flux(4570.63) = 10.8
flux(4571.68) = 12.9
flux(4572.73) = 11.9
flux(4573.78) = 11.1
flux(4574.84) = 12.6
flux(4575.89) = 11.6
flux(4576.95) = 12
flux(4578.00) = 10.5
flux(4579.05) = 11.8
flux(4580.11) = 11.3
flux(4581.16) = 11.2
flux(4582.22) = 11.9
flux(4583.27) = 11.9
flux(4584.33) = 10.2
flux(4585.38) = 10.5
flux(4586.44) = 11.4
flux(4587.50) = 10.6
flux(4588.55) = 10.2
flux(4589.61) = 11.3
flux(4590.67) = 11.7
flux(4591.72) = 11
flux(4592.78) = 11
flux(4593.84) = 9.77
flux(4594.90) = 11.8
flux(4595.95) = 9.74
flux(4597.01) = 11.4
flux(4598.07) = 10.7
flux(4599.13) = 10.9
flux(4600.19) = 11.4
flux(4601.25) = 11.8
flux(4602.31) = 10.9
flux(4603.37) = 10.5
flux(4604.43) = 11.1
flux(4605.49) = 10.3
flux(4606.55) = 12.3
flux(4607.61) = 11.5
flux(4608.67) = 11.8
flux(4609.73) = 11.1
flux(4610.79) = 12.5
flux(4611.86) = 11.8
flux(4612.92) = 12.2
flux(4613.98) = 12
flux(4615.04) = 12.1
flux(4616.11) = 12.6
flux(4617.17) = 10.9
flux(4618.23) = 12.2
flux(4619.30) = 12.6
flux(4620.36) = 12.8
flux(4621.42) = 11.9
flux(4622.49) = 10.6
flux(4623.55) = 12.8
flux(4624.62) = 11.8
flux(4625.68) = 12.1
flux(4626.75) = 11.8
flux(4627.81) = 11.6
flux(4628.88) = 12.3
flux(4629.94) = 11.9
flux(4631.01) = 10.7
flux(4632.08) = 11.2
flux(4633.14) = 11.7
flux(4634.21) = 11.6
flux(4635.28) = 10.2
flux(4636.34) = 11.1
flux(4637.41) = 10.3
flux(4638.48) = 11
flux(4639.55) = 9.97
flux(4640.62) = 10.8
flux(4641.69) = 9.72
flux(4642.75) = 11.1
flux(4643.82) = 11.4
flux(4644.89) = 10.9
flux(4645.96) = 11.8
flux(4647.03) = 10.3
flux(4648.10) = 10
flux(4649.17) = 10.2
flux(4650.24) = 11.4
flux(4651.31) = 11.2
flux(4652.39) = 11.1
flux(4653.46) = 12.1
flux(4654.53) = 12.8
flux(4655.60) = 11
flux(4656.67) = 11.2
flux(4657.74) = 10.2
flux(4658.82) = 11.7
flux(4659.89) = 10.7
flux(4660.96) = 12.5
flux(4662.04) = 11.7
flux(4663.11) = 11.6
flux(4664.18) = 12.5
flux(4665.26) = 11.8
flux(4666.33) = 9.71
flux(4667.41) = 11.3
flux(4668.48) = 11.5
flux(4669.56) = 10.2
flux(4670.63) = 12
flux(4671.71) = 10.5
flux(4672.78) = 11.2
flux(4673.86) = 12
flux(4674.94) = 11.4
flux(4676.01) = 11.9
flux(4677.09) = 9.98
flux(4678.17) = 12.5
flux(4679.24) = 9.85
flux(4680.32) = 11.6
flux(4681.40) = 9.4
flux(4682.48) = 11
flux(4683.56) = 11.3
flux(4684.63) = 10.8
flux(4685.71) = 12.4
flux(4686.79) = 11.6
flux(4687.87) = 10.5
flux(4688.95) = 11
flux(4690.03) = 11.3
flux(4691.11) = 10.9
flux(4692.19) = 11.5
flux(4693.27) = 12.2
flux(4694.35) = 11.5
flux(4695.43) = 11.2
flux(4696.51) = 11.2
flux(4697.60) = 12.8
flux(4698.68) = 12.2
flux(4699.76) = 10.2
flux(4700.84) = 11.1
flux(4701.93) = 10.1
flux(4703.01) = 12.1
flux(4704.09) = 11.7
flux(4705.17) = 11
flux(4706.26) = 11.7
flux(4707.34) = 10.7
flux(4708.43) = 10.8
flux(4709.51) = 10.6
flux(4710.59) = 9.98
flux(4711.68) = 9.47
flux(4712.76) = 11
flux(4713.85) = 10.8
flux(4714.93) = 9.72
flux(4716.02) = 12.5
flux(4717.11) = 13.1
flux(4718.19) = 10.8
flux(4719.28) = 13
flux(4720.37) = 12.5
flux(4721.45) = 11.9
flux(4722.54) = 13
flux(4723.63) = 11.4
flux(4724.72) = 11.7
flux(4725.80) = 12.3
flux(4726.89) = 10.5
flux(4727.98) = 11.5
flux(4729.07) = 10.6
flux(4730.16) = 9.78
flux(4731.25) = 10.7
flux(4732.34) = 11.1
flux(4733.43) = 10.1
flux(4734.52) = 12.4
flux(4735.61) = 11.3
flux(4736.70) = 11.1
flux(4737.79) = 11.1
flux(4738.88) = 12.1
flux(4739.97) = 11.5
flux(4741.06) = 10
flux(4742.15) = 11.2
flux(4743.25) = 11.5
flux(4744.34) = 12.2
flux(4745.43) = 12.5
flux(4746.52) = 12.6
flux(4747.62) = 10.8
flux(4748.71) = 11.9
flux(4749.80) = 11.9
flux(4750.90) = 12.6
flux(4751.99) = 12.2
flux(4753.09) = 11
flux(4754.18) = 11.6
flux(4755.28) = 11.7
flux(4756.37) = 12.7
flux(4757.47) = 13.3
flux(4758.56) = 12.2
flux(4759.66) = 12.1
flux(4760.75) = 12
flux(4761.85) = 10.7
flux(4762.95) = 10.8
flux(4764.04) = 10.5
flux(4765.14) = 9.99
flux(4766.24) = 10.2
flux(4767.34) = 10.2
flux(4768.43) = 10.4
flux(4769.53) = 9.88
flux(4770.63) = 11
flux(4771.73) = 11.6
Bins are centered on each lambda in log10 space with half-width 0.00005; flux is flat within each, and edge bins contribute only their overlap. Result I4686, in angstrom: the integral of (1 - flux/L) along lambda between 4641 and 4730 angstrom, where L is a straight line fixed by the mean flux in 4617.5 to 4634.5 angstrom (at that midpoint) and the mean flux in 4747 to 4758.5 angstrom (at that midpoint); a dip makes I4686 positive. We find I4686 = 4.9 angstrom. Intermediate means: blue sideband 11.8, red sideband 12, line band 11.3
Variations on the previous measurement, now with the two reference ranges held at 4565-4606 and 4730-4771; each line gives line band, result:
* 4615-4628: -0.8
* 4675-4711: 0.4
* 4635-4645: 0.6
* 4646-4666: -0.1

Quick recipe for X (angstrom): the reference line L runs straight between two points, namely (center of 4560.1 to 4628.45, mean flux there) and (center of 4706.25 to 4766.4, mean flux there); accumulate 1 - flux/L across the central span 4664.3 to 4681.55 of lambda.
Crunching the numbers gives 0.5 angstrom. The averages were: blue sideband 11.5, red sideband 11.4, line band 11.1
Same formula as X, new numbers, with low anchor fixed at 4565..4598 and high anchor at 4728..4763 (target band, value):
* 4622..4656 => 0.6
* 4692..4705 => 0.0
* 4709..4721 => 0.3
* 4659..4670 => 0.1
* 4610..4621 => -0.8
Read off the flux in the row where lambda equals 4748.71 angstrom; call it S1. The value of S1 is 11.9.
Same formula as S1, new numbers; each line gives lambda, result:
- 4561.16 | 12.7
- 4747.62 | 10.8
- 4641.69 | 9.72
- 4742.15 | 11.2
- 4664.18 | 12.5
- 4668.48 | 11.5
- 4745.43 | 12.5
